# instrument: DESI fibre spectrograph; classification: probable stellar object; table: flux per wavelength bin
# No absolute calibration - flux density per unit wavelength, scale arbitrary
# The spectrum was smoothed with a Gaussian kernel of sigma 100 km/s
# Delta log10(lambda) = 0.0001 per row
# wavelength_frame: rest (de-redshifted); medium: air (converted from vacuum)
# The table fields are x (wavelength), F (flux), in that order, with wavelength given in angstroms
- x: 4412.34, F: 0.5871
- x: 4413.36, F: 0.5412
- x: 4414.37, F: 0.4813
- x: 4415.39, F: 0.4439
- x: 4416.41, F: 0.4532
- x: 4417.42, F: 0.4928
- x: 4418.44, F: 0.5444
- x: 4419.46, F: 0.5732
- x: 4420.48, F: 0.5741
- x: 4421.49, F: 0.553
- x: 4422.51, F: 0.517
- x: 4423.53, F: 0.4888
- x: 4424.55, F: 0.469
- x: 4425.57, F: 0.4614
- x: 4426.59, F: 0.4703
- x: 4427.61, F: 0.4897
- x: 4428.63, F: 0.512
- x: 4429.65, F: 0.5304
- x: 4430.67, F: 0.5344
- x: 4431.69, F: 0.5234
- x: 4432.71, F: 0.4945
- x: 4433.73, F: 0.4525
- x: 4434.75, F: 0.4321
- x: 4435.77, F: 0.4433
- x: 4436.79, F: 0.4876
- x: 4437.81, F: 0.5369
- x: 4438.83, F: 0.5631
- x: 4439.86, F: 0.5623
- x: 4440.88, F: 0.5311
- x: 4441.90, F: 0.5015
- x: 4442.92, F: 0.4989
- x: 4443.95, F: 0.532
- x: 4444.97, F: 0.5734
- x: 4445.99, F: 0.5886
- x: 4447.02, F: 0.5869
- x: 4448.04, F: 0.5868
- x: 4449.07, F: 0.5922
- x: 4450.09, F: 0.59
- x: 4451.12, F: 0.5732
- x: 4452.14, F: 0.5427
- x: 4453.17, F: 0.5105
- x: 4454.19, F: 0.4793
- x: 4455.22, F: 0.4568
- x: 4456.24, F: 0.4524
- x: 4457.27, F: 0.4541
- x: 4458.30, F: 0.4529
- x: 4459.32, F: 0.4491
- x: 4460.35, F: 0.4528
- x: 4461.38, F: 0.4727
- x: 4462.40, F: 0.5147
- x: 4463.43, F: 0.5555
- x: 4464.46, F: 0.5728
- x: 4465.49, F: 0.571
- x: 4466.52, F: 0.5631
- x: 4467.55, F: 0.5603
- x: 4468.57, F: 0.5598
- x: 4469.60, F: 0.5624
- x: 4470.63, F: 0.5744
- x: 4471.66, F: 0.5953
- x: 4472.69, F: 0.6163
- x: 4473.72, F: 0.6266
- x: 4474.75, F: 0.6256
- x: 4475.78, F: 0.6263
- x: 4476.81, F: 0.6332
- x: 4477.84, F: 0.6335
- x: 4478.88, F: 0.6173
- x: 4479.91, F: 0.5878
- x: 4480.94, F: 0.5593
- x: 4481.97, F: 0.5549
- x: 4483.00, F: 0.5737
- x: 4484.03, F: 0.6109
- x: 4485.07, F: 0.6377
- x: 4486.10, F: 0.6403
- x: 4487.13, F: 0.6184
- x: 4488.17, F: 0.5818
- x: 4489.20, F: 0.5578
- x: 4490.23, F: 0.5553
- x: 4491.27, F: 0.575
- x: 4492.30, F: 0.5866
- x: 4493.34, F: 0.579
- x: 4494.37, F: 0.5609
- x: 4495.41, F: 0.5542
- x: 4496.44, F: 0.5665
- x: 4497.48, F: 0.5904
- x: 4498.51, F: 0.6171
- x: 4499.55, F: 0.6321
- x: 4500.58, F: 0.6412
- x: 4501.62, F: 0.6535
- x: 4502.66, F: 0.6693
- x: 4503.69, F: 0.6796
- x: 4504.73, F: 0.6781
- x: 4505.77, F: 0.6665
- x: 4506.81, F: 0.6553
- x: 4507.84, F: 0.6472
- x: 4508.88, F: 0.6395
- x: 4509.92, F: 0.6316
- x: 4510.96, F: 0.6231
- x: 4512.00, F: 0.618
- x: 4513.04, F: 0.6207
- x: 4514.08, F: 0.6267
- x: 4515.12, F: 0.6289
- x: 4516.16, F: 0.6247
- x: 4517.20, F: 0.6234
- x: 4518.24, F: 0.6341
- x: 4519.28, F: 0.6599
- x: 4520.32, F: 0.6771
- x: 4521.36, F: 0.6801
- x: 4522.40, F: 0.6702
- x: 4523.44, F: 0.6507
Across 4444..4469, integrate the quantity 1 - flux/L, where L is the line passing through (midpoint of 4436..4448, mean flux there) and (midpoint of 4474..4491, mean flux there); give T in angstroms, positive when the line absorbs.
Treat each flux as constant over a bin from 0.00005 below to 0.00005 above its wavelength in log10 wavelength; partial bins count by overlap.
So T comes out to 1.5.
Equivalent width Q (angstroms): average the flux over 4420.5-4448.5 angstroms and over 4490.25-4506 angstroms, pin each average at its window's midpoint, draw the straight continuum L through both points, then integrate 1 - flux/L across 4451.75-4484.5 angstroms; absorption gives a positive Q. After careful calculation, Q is 1.0 angstroms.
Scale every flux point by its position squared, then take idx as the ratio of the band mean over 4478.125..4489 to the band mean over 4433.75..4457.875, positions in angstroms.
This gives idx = 1.16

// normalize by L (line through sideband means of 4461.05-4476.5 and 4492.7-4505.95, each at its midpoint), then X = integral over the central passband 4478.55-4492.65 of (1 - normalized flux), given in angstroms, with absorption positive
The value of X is 0.3 angstroms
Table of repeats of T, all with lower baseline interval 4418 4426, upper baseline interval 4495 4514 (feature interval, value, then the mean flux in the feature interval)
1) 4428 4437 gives 0.78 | 0.49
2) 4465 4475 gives 0.04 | 0.585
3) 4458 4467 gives 1.00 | 0.513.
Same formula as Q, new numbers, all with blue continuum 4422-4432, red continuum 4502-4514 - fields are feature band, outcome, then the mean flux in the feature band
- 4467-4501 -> 0.5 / 0.594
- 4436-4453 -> -0.6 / 0.55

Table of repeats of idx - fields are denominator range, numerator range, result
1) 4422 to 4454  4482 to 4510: 1.21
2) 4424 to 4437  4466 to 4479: 1.26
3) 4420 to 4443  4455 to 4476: 1.08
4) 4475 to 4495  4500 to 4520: 1.10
